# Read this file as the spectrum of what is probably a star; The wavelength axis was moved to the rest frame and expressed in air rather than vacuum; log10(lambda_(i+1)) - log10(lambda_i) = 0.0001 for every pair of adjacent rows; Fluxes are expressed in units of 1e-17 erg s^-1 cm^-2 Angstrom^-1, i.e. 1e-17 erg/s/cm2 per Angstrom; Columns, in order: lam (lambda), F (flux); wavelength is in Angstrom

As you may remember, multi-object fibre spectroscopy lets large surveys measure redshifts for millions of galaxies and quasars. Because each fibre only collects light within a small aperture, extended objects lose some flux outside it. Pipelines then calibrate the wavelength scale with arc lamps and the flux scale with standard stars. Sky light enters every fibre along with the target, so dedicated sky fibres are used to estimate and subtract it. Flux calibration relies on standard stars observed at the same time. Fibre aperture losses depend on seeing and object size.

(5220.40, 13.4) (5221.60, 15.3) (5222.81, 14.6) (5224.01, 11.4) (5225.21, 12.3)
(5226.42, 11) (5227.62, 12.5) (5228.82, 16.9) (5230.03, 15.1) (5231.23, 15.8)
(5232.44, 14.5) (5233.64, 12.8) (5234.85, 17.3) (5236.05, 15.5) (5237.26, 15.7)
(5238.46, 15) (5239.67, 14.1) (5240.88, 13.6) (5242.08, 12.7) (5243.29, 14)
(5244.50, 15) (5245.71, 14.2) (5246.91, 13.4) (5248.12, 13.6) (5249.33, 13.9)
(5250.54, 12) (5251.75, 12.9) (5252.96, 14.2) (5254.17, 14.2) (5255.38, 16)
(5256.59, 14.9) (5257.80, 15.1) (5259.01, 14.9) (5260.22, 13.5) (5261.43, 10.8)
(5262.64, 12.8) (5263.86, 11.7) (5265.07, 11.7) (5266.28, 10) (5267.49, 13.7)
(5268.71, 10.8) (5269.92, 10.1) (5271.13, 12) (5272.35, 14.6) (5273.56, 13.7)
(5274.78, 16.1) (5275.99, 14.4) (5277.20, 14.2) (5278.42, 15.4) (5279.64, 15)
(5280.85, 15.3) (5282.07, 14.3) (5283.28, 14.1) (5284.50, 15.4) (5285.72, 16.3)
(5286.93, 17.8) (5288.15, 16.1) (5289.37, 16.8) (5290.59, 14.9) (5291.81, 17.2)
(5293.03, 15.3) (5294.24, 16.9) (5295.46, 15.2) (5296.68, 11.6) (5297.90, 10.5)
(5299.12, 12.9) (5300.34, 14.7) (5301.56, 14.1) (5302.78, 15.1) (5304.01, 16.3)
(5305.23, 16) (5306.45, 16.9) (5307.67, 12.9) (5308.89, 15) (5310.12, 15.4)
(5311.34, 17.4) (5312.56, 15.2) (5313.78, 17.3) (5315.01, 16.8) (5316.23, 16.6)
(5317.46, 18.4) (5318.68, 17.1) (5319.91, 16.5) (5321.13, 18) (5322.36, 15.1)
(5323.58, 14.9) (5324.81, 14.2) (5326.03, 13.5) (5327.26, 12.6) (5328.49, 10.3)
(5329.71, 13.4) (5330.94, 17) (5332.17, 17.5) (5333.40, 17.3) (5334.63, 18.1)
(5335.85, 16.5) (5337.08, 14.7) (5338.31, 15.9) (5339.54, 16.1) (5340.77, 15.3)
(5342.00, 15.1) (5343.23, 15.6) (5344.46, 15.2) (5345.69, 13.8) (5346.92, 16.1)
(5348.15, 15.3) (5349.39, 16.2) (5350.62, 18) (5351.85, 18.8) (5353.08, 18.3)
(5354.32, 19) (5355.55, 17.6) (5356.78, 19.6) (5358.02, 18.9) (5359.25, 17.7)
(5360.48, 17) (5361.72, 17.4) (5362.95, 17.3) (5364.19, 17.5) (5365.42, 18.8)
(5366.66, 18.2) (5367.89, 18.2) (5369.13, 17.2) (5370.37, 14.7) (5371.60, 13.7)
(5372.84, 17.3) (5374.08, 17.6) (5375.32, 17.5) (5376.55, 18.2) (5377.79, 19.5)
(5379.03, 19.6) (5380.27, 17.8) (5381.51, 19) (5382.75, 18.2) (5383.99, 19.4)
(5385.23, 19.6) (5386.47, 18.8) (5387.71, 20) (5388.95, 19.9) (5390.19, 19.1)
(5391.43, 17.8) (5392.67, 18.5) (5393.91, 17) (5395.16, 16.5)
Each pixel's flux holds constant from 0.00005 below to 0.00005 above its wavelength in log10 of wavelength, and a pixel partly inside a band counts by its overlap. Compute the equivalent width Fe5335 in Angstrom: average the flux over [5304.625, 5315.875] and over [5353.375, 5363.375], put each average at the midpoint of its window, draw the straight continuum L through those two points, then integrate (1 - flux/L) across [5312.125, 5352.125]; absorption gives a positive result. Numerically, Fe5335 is 2.5 Angstrom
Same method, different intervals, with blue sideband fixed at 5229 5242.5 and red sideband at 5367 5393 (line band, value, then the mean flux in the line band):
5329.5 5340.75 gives 0.5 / 16.3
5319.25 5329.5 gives 1.5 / 14.4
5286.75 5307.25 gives 1.4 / 15.1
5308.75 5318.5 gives 0.0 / 16.6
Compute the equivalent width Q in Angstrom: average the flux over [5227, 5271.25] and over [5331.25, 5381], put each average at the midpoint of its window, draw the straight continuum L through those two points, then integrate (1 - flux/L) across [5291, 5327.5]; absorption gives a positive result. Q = 0.6 Angstrom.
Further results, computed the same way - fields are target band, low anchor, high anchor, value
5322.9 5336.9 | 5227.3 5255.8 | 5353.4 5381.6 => 1.5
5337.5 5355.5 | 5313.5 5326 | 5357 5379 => 0.7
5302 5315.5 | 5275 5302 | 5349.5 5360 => 0.2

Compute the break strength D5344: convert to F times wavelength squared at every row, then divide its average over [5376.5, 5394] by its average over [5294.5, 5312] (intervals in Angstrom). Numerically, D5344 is 1.33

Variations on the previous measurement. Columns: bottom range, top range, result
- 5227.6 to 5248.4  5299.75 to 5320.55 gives 1.12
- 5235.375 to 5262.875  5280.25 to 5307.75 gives 1.10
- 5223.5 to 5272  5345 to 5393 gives 1.38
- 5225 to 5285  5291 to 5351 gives 1.14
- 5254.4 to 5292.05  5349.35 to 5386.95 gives 1.32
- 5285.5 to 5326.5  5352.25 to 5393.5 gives 1.20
